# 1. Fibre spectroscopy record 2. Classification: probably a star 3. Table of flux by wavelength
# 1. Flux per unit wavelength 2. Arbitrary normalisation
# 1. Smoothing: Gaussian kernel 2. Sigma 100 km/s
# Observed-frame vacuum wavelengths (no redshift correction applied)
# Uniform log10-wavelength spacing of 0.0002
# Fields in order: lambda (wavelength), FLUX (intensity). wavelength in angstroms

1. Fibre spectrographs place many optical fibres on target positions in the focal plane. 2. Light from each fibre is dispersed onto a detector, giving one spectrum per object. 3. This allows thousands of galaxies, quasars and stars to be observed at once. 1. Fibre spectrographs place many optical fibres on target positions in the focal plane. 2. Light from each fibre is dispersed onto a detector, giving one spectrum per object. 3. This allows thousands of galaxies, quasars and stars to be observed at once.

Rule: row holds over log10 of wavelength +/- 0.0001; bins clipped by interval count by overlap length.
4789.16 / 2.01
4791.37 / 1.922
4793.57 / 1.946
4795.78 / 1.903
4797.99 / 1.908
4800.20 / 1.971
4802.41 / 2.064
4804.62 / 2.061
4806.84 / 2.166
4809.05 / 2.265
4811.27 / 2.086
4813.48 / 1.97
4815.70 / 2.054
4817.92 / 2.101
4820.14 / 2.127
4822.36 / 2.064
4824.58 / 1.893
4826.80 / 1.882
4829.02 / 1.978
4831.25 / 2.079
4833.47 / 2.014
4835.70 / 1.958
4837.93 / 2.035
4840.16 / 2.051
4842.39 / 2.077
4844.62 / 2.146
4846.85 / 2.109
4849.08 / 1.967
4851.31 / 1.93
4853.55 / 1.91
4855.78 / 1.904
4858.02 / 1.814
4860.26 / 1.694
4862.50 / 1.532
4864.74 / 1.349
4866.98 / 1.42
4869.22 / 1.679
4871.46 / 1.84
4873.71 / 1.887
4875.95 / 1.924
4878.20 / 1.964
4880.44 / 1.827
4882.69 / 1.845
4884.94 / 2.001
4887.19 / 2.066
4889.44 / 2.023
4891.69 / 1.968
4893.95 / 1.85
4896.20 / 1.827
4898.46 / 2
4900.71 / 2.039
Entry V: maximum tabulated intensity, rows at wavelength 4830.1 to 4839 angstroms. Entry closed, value 2.079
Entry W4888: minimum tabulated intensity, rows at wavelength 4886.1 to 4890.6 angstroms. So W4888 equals 2.023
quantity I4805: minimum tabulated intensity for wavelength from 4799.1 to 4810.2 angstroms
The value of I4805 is 1.971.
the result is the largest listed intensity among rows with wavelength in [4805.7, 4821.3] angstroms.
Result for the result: 2.265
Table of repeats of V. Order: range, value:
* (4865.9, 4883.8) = 1.964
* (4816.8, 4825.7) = 2.127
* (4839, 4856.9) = 2.146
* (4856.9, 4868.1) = 1.814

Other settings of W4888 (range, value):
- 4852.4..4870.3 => 1.349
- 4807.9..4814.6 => 1.97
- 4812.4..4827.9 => 1.882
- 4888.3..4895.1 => 1.85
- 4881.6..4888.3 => 1.845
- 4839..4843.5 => 2.051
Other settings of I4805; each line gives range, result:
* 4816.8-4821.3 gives 2.101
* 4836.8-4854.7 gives 1.91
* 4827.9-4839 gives 1.958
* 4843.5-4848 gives 2.109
